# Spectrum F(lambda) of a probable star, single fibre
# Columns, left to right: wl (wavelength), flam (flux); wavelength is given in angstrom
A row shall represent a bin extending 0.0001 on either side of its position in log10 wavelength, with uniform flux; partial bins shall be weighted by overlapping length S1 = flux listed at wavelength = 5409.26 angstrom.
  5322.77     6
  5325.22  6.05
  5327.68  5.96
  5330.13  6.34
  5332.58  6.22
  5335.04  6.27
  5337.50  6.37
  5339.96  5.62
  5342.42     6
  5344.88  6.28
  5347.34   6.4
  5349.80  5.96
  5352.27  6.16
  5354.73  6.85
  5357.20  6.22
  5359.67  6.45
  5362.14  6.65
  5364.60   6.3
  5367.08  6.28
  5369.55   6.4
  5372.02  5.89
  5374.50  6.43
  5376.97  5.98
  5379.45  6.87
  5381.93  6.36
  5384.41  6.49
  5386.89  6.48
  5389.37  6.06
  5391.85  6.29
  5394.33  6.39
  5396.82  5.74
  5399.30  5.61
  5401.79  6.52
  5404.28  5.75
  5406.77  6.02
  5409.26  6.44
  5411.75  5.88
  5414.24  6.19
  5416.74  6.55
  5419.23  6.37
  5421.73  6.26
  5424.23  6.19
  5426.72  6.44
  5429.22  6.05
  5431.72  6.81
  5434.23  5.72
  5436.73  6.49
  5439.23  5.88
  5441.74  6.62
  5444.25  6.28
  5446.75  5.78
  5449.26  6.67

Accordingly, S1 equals 6.44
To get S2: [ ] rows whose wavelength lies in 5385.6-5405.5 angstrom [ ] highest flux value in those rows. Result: 6.52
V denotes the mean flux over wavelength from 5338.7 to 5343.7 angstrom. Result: 5.82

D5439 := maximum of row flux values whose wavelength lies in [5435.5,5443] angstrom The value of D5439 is 6.62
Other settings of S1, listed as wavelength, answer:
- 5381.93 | 6.36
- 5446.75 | 5.78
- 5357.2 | 6.22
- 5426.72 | 6.44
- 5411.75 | 5.88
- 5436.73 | 6.49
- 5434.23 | 5.72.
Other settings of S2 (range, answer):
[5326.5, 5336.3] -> 6.34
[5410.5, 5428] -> 6.55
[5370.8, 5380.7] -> 6.87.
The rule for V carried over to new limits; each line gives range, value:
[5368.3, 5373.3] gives 6.15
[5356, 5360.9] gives 6.33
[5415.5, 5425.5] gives 6.35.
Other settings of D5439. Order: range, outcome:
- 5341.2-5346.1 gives 6.28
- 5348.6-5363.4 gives 6.85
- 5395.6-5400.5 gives 5.74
